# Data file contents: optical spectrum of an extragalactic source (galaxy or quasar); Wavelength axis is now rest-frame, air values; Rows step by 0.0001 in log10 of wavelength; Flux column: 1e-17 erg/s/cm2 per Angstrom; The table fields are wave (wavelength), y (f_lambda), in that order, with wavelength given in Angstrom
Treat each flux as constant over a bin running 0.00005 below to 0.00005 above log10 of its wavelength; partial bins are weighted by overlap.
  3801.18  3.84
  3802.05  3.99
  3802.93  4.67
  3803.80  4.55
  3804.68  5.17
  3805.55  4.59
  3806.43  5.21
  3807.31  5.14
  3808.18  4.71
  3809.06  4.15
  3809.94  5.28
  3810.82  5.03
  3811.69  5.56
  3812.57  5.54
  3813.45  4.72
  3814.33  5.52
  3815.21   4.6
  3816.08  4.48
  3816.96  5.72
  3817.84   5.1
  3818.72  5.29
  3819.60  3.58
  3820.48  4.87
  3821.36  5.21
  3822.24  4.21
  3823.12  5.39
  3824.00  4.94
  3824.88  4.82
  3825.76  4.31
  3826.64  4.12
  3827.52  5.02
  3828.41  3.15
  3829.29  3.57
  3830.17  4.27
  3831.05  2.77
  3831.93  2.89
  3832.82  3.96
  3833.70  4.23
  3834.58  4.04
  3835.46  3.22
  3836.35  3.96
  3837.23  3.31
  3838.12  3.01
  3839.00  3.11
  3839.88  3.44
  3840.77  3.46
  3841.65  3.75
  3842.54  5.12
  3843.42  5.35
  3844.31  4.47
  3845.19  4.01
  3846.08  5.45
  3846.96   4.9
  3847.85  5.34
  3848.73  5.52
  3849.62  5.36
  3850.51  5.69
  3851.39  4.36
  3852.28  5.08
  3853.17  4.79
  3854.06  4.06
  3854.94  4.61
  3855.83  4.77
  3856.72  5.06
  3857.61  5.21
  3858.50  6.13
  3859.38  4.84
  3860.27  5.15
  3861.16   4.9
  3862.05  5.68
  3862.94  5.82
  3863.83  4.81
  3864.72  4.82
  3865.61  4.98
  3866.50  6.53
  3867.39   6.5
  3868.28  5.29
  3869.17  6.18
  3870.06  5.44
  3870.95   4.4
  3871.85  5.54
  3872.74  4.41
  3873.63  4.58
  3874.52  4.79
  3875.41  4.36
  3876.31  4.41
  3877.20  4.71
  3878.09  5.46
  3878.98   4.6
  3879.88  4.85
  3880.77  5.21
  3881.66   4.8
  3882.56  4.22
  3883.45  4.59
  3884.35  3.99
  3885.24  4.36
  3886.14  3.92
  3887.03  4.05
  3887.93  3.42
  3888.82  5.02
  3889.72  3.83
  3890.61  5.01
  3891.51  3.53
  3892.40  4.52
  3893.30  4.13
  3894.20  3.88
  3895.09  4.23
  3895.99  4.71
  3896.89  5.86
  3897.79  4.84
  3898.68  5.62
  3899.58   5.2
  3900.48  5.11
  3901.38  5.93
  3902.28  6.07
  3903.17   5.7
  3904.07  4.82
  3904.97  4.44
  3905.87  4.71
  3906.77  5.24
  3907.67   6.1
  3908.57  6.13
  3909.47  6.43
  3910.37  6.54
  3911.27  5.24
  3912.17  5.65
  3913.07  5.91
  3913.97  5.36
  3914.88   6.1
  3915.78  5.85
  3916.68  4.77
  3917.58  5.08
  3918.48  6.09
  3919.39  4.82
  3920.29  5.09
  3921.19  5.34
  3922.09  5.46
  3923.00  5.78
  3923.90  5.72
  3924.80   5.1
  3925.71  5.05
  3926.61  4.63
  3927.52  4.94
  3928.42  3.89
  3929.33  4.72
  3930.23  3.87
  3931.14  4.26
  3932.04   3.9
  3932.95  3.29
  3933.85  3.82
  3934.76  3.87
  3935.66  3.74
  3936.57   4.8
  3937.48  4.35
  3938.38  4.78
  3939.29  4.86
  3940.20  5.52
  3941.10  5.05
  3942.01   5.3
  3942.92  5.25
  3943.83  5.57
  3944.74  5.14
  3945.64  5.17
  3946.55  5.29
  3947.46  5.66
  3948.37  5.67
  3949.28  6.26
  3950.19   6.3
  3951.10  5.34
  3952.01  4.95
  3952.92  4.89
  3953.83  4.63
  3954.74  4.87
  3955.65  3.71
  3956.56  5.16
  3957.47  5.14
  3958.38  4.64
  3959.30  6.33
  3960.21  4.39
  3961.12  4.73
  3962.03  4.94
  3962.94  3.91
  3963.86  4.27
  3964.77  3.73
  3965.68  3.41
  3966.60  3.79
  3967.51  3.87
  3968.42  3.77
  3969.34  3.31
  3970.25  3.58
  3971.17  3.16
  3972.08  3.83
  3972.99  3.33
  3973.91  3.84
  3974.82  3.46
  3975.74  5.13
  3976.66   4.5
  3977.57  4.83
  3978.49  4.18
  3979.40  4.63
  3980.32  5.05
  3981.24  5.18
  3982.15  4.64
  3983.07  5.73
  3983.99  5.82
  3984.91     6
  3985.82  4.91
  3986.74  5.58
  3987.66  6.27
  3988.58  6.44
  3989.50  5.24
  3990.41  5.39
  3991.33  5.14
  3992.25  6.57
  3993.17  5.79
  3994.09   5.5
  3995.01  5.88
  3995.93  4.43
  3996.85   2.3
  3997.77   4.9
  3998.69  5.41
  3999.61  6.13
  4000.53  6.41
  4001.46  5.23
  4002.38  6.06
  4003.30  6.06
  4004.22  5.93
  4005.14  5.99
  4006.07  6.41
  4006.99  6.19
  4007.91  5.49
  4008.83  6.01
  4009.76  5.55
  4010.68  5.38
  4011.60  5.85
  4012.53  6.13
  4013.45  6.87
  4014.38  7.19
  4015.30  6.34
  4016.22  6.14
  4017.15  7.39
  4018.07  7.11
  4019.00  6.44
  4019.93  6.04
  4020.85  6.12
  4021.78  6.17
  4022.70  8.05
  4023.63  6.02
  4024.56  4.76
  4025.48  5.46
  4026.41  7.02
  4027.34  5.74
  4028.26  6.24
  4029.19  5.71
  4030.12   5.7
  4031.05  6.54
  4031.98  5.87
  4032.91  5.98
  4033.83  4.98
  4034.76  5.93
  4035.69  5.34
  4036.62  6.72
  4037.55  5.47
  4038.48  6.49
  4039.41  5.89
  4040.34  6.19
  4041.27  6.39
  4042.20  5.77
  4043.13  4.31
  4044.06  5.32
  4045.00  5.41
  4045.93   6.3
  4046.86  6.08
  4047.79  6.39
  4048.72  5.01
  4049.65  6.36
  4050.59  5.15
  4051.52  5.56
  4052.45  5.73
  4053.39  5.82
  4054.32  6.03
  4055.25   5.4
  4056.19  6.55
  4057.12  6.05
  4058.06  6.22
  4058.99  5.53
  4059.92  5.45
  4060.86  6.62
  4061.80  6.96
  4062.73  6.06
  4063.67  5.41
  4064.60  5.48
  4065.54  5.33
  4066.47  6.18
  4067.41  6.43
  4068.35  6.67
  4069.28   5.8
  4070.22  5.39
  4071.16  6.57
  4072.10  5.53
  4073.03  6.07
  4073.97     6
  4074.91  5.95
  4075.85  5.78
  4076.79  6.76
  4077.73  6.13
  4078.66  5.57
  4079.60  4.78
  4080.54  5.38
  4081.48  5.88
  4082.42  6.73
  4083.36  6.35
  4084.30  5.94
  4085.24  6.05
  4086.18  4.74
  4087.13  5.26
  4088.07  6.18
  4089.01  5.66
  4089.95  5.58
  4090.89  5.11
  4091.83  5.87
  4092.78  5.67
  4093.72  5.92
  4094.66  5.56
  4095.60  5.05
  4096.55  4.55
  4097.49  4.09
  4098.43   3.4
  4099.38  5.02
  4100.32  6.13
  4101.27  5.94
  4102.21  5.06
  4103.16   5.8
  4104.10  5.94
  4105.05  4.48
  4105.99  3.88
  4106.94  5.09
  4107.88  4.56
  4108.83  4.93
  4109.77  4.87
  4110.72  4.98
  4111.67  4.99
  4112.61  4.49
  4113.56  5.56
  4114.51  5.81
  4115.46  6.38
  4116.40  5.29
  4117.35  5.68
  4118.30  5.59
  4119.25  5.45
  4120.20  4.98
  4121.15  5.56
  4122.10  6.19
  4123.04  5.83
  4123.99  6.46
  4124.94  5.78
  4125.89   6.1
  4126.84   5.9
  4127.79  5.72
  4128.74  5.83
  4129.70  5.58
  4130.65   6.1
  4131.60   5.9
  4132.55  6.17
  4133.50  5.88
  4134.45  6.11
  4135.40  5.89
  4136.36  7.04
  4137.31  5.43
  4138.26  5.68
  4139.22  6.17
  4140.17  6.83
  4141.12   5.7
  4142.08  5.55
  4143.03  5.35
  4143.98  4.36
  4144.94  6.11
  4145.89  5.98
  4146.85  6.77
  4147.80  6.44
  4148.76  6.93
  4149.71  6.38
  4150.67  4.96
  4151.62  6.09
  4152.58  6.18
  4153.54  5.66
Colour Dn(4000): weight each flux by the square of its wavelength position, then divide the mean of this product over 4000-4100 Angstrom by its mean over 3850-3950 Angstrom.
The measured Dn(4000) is 1.27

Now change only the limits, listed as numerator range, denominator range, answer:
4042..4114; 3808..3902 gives 1.33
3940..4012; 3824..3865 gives 1.21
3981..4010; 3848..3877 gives 1.17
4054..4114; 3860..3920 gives 1.21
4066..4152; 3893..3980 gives 1.27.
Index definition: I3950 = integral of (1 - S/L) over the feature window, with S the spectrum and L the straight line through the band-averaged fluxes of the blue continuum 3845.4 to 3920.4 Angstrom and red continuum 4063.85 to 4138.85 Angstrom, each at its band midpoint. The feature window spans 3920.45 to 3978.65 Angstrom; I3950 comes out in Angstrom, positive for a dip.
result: 6.7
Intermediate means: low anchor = 5.06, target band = 4.63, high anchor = 5.61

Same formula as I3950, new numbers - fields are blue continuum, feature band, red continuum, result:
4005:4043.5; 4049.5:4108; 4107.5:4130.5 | 1.2 Angstrom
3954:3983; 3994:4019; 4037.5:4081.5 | -4.5 Angstrom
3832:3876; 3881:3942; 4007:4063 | 3.1 Angstrom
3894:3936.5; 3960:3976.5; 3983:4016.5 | 4.7 Angstrom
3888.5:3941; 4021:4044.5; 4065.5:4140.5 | -2.3 Angstrom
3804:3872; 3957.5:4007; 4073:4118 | 2.0 Angstrom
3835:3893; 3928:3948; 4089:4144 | 1.2 Angstrom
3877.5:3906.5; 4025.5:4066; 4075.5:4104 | -3.9 Angstrom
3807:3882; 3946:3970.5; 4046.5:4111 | 2.2 Angstrom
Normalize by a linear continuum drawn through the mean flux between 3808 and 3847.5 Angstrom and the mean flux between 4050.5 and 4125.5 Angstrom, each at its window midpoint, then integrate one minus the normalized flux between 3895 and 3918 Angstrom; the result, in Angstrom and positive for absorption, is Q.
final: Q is -3.4 Angstrom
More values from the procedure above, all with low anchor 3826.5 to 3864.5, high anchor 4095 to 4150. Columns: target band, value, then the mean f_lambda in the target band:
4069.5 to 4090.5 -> -1.6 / 5.83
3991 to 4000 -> -0.2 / 5.2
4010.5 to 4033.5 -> -4.8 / 6.25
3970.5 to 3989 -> 0.7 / 4.81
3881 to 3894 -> 1.1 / 4.25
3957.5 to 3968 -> 1.2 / 4.39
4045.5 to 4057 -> -1.3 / 5.87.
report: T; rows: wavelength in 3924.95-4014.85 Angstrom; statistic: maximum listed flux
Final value 7.19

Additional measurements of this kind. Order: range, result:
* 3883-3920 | 6.54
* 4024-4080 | 7.02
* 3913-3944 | 6.1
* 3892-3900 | 5.86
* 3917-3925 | 6.09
